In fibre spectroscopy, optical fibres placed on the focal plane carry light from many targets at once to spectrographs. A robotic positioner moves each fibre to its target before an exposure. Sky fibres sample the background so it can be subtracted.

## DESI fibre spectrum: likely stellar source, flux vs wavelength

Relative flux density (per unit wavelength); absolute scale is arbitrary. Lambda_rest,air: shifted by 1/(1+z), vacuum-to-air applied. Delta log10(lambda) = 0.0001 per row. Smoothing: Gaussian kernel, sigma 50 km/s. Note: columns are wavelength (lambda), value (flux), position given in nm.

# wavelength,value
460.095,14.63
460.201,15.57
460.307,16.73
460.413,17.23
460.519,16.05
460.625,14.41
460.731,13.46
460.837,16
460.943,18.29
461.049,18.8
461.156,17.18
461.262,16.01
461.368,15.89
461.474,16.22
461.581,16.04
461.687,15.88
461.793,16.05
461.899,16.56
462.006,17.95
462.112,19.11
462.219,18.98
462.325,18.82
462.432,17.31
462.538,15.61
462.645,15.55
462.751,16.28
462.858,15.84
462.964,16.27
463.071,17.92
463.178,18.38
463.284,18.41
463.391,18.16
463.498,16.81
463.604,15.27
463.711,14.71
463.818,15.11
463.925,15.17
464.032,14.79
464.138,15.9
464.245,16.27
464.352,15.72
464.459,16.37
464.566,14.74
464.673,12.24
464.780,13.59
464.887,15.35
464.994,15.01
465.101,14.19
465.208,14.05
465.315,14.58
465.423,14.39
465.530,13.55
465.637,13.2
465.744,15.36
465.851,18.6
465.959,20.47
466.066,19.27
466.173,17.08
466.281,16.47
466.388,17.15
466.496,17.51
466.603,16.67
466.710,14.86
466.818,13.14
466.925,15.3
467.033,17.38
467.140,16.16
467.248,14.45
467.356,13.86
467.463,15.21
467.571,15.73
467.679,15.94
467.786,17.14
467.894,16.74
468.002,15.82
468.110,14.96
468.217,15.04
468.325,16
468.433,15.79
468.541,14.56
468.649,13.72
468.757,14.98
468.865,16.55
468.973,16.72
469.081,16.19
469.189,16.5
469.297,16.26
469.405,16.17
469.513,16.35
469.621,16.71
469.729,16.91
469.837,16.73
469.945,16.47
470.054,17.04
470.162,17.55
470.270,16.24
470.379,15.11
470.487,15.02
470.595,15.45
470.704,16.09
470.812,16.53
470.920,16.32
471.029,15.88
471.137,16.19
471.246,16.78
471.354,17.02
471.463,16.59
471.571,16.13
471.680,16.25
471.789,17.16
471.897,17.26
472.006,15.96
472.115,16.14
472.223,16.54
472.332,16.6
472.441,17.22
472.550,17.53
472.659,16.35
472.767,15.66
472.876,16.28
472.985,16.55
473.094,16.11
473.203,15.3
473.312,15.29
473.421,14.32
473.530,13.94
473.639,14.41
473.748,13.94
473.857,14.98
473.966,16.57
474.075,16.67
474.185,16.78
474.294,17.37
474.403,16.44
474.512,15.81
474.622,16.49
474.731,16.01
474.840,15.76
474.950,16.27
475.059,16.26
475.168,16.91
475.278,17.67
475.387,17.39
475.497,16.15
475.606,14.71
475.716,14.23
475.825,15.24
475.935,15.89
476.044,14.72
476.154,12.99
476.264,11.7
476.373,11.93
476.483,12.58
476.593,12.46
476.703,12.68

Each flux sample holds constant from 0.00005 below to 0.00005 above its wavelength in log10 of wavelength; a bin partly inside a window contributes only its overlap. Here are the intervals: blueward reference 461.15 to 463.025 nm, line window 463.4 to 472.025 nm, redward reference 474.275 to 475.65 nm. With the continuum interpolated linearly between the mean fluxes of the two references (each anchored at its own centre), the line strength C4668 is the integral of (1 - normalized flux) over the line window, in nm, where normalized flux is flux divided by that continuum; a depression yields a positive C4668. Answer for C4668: 0.38 nm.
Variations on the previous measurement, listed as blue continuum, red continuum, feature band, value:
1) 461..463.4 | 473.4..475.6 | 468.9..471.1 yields 0.01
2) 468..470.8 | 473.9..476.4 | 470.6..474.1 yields -0.05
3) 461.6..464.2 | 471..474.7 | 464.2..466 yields 0.16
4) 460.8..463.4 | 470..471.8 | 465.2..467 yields 0.07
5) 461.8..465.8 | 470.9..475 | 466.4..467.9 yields 0.02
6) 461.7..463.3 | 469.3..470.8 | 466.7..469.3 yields 0.16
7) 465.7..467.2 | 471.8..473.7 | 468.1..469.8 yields 0.06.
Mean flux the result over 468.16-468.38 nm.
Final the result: 15.5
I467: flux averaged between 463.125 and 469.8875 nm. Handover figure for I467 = 15.8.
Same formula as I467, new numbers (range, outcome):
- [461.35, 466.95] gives 16.1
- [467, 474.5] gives 16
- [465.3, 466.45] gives 16.4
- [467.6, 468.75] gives 15.5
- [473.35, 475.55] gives 16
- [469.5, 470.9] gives 16.3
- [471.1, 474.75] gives 16.1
